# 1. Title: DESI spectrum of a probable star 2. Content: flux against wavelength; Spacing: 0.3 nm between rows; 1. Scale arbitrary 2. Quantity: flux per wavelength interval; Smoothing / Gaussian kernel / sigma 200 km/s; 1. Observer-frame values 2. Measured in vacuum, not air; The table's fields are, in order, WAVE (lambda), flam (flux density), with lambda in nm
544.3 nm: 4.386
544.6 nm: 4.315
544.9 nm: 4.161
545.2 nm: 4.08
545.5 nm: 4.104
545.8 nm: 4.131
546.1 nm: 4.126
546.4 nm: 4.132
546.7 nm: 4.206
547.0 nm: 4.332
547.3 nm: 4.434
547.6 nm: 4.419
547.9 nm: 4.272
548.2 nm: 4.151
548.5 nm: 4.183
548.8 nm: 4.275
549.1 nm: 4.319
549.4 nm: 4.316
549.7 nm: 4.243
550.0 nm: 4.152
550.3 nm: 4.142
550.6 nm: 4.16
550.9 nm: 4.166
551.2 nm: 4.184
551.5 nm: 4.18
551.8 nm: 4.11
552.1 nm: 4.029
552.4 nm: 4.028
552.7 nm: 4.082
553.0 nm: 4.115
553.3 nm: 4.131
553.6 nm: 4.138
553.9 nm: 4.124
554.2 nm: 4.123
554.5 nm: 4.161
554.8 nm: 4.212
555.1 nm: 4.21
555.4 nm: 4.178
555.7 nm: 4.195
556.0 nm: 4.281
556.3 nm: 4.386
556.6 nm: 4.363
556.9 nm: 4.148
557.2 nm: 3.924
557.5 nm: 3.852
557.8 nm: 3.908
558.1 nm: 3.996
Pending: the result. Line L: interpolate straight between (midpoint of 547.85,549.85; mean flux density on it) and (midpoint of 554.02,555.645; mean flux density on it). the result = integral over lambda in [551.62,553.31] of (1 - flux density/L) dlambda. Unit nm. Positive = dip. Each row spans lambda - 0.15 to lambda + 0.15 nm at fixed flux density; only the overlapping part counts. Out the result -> 0.050 nm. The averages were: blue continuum 4.25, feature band 4.08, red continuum 4.18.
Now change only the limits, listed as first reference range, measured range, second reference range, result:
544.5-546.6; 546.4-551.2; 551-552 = -0.11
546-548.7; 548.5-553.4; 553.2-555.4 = 0.05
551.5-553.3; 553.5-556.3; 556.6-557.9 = -0.10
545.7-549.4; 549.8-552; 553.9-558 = 0.03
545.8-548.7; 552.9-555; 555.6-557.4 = 0.04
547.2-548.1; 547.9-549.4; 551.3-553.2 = 0.02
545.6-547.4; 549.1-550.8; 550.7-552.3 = -0.02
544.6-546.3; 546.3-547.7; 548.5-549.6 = -0.04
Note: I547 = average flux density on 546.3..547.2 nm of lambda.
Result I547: 4.24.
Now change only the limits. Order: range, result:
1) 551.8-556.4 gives 4.16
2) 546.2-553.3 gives 4.2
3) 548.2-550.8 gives 4.22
